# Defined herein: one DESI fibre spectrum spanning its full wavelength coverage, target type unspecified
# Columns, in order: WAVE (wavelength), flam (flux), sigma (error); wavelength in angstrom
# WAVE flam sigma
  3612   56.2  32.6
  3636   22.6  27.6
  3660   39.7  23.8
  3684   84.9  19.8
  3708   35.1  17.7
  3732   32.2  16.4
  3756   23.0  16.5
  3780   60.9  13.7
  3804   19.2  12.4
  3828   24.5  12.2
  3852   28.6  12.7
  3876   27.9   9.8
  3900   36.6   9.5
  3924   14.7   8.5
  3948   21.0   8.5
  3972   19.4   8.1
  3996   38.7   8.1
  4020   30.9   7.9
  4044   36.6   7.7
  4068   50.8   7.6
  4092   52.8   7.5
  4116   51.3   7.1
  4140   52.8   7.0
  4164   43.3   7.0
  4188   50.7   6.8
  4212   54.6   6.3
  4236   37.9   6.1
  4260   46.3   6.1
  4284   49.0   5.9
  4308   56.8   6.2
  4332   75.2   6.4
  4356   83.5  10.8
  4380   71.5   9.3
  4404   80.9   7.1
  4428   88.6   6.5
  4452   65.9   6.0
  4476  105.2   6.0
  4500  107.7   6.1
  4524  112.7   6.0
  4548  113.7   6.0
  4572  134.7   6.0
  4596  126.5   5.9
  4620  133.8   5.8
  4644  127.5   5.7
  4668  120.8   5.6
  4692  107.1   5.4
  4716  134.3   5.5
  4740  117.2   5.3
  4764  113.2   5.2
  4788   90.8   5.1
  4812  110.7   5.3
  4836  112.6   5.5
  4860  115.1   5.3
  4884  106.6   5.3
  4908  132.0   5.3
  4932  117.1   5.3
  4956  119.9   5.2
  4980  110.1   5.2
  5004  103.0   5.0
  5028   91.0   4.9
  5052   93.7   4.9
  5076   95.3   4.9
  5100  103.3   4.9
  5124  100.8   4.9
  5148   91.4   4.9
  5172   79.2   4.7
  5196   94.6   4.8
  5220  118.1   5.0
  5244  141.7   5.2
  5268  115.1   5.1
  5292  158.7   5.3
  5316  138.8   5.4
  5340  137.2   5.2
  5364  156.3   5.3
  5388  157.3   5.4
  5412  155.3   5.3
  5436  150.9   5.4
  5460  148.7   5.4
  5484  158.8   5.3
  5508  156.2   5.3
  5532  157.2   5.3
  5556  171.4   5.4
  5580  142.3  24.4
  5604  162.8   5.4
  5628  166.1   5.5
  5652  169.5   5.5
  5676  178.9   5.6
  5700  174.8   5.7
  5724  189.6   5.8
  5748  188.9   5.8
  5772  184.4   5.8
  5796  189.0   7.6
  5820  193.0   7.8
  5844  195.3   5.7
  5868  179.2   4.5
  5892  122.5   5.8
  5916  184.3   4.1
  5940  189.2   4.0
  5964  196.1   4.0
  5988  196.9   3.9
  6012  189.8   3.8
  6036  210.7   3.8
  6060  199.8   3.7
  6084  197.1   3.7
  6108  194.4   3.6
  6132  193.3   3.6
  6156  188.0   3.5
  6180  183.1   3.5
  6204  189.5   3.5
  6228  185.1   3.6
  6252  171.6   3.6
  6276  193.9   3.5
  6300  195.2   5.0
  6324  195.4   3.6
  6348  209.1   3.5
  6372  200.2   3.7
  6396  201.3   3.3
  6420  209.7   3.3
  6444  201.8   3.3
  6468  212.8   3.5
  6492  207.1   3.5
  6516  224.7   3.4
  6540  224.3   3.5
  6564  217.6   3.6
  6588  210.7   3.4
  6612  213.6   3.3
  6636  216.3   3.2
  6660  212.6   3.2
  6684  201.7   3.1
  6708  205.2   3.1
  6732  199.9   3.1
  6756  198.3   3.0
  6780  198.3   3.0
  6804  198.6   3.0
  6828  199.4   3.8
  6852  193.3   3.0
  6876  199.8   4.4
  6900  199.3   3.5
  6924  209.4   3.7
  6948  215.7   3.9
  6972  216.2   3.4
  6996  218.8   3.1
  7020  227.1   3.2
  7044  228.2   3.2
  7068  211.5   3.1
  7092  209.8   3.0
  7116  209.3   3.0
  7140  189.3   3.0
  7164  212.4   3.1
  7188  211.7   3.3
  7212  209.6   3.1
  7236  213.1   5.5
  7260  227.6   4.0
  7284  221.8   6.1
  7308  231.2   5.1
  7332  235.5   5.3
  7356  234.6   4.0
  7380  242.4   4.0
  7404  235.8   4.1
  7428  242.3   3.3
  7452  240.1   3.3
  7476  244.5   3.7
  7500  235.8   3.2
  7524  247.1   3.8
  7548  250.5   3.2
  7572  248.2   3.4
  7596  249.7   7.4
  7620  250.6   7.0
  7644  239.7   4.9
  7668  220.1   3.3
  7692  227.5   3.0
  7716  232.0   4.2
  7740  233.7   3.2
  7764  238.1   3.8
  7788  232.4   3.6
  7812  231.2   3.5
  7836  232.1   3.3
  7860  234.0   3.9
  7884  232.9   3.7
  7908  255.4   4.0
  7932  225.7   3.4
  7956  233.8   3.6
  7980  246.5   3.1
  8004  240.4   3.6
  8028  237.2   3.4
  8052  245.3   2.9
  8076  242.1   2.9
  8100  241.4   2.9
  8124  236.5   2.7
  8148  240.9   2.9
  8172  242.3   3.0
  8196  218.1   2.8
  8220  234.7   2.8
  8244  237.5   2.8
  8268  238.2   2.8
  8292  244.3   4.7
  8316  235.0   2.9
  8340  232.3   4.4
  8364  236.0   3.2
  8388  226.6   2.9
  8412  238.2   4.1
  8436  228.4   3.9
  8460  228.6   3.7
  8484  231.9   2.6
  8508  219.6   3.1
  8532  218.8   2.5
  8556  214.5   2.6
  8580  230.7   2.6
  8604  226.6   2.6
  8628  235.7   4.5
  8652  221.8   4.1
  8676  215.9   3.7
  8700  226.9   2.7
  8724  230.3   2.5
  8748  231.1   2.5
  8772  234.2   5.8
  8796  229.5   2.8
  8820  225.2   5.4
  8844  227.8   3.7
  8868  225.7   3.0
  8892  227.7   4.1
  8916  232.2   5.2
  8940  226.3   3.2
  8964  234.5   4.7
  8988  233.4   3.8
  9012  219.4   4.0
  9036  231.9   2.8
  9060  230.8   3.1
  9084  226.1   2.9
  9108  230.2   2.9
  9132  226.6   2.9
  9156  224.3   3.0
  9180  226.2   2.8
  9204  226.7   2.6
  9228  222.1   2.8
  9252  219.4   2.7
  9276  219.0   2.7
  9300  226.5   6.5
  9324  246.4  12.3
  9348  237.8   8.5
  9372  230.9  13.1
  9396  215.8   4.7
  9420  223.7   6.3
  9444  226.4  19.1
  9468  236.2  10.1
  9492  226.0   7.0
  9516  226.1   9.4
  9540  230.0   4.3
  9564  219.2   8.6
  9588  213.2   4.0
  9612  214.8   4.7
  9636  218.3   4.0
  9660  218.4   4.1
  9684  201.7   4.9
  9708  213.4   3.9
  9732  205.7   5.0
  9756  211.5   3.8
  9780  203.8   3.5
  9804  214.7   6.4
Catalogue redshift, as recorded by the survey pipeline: 0.00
